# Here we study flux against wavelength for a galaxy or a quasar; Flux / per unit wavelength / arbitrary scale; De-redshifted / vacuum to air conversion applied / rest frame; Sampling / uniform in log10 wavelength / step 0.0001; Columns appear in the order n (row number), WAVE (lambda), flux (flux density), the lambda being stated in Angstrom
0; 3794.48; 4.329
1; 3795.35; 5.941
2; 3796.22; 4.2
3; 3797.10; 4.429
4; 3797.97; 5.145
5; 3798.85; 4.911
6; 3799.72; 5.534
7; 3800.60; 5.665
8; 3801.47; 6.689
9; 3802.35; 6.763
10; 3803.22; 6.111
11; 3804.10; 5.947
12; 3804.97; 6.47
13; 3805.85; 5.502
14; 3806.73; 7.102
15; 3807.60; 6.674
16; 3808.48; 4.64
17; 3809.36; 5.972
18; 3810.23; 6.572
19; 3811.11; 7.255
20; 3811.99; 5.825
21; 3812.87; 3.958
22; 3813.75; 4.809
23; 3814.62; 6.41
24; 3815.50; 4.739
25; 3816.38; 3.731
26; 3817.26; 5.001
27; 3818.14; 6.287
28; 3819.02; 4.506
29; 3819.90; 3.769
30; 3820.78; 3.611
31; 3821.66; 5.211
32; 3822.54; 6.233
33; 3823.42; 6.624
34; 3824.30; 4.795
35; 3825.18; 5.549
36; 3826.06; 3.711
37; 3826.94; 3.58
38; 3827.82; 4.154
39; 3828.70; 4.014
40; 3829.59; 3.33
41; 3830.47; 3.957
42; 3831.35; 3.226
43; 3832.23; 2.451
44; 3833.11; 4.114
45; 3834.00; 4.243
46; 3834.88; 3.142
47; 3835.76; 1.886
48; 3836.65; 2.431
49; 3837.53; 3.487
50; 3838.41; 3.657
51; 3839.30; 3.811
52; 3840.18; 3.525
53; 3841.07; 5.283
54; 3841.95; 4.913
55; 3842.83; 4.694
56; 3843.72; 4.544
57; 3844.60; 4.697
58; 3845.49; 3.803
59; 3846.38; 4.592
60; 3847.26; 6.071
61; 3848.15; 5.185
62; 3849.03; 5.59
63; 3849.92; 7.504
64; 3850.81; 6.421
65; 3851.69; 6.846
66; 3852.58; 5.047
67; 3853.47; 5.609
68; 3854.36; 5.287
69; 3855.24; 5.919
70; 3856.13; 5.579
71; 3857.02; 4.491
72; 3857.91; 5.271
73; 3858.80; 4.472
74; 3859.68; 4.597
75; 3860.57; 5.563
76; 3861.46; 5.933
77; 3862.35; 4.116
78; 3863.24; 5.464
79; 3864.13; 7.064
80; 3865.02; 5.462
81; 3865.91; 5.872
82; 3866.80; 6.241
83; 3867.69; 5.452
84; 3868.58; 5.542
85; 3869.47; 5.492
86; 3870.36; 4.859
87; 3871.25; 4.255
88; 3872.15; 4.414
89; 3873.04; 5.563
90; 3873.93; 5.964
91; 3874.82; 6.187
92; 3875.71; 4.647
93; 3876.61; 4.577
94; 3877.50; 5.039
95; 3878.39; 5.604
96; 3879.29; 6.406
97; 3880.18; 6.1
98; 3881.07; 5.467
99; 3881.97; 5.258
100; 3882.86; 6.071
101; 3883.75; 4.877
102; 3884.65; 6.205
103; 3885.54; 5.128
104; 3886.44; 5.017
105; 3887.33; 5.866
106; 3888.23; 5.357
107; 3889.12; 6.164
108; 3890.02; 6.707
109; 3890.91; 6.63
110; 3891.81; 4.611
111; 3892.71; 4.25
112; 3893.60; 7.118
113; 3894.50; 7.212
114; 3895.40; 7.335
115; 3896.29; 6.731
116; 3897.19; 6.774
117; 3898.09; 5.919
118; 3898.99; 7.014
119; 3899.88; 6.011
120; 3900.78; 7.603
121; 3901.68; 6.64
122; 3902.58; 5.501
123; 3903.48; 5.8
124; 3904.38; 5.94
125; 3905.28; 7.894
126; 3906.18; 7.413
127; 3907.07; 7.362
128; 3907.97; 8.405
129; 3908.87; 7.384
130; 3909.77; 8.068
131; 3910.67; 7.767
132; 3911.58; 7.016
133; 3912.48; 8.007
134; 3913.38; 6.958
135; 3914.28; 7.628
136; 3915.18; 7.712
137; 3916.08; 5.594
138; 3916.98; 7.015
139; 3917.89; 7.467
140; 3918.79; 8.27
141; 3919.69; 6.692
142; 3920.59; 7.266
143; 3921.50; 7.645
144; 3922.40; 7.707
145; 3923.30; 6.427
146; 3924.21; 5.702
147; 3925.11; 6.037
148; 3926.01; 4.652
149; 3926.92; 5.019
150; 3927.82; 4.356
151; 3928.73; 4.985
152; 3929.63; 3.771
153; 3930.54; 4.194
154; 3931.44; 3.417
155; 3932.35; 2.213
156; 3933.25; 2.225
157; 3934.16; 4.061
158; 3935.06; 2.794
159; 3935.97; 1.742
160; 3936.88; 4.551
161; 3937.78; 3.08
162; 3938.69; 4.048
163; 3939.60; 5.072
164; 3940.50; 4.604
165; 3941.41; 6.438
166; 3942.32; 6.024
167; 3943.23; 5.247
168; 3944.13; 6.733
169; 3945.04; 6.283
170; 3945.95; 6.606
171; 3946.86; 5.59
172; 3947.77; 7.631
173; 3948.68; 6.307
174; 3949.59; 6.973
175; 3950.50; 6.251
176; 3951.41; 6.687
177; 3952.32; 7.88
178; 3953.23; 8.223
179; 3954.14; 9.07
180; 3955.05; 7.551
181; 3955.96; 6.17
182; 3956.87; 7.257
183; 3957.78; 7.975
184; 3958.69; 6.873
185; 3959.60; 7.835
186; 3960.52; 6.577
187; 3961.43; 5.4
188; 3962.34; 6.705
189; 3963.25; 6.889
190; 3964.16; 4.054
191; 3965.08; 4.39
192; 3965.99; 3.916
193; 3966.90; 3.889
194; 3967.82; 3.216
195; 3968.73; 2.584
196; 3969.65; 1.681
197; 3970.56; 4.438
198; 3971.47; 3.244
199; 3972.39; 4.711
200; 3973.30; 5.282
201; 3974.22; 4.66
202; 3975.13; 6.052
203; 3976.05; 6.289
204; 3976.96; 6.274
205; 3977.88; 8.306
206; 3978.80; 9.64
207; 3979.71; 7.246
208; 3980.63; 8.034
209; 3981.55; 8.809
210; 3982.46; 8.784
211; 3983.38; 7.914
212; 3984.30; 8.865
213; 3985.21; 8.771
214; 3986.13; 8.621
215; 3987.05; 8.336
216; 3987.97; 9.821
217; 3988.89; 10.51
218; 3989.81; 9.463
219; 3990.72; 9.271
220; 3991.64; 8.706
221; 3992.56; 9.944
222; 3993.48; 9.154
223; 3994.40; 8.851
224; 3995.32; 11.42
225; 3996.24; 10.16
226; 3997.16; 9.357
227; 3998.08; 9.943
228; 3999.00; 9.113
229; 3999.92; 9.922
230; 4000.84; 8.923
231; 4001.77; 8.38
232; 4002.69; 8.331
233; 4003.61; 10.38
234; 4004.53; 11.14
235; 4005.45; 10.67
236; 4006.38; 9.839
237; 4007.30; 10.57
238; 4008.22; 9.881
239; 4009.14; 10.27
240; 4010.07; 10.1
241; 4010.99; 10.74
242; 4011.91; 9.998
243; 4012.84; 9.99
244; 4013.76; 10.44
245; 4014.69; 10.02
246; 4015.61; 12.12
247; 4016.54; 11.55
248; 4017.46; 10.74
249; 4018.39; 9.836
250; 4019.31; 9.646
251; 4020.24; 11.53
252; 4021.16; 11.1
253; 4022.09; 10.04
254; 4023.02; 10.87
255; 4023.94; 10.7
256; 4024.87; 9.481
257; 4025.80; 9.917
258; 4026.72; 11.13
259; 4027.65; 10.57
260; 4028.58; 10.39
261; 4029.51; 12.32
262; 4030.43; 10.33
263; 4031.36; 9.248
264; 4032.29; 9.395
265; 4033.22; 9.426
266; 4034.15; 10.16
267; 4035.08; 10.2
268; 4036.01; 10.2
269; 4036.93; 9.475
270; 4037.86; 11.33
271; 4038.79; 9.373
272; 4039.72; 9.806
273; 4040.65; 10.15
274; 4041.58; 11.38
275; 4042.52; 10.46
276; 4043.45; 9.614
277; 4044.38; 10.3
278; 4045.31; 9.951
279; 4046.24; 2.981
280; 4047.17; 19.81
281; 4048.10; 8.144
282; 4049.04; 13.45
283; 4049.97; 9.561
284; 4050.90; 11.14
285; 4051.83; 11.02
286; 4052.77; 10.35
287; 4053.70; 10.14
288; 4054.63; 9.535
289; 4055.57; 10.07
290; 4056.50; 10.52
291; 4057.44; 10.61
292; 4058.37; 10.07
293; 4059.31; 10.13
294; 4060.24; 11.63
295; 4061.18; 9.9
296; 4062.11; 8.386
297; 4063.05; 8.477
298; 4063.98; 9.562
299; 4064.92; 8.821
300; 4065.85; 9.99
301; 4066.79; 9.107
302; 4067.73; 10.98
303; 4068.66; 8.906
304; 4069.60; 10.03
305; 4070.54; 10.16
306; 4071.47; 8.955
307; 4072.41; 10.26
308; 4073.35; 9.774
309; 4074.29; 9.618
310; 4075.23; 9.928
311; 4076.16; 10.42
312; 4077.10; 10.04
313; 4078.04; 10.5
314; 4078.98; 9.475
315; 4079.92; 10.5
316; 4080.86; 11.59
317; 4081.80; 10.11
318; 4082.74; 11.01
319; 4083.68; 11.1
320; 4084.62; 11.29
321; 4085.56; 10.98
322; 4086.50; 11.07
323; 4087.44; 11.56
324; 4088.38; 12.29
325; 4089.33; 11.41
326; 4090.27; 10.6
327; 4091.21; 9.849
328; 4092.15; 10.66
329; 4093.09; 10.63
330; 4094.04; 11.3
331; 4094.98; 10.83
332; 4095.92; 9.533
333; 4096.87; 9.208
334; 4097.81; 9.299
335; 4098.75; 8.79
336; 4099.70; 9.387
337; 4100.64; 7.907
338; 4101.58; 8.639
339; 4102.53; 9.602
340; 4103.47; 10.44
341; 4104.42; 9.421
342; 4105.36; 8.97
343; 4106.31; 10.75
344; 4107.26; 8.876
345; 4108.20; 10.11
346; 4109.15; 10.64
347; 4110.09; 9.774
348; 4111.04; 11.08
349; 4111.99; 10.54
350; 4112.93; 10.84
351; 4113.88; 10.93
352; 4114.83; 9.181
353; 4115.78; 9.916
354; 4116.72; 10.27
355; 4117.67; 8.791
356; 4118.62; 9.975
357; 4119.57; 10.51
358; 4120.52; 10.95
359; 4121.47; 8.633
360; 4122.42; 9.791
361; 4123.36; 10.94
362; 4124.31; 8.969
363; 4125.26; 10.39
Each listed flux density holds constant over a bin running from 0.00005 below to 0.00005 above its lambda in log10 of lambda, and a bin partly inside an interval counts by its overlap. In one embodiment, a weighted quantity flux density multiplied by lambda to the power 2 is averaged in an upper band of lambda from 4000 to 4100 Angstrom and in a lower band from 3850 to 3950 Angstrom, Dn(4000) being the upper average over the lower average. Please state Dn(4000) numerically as 1.90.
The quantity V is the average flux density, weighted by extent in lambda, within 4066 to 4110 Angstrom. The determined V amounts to 10.1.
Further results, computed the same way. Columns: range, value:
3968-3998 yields 7.66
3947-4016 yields 7.91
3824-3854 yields 4.41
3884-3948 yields 5.96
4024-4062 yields 10.3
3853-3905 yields 5.7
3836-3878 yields 5.11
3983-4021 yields 9.85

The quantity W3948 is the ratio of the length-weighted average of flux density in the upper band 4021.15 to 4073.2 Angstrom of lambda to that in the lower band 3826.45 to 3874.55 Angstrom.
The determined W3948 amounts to 2.12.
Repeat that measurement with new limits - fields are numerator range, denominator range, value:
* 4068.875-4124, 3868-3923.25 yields 1.60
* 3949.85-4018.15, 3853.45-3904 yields 1.41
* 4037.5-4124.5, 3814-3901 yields 1.96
